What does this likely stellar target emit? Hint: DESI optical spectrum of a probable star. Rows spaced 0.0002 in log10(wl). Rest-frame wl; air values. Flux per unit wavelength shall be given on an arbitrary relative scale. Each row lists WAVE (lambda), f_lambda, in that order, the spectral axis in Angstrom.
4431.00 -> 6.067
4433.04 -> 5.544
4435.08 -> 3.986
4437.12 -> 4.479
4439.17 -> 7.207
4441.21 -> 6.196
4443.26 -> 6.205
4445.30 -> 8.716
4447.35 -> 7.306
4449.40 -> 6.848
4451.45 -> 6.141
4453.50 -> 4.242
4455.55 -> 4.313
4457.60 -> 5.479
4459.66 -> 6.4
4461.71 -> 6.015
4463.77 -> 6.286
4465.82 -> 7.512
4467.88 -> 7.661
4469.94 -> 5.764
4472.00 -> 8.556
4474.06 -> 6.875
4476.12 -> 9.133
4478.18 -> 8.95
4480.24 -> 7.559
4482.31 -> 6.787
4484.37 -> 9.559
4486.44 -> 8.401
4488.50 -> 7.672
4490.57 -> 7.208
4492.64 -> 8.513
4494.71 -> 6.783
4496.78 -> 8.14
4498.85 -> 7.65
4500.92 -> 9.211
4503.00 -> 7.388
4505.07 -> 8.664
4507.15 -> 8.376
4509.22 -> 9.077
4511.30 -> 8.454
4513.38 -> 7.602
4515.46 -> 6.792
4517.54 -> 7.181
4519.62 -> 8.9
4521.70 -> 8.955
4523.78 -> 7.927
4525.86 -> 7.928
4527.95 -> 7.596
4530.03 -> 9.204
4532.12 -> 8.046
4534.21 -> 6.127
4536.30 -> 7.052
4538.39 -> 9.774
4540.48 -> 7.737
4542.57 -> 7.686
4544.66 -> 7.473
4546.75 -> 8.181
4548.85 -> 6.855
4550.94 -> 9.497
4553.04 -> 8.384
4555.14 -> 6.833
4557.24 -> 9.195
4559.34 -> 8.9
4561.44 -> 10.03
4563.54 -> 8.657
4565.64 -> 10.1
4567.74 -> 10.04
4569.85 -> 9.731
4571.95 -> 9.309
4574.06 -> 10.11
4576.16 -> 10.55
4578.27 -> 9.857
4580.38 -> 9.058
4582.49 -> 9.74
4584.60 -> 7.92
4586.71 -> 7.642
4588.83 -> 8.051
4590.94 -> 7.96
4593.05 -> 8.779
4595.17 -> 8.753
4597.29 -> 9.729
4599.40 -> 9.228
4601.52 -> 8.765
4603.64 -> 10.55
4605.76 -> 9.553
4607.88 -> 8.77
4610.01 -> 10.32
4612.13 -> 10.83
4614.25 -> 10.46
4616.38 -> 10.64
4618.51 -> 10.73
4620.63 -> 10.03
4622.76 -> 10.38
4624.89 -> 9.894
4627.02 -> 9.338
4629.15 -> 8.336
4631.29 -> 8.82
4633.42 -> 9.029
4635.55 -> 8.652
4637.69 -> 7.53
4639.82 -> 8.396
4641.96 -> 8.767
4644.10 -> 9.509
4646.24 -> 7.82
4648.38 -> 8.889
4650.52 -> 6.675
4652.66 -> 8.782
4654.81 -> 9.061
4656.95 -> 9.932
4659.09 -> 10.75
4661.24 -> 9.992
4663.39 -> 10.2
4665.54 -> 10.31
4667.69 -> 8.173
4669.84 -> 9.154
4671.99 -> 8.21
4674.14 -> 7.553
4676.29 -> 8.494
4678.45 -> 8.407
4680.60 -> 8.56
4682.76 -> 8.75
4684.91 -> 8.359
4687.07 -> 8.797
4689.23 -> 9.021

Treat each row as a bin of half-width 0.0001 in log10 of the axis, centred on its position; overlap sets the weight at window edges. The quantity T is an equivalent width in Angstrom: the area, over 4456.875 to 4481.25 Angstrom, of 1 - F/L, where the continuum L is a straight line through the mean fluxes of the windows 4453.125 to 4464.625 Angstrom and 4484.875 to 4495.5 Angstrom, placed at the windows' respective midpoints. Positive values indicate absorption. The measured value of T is -3.6 Angstrom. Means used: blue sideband 5.51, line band 7.2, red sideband 7.83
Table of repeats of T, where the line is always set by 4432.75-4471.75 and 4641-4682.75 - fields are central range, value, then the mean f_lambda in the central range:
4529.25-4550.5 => -1.5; 7.84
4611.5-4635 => -4.0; 9.82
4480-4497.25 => -3.1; 7.85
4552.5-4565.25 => -2.0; 8.75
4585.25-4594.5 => -0.2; 8.13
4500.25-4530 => -5.0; 8.17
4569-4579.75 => -2.9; 9.89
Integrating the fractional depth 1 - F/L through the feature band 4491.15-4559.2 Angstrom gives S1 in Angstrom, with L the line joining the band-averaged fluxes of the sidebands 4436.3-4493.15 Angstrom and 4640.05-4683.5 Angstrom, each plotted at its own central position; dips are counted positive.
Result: -4.2 Angstrom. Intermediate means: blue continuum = 7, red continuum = 8.89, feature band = 8.04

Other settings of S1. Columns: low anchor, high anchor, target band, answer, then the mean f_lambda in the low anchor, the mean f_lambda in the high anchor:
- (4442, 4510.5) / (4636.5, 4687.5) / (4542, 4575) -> -3.4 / 7.38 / 8.79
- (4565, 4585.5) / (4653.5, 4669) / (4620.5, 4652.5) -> 3.1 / 9.65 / 9.74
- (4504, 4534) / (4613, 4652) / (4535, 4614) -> -3.2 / 8.14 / 9.11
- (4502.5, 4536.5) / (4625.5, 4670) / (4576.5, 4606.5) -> -1.6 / 7.99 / 8.96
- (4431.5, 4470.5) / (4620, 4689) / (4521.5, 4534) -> -1.6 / 6.13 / 8.92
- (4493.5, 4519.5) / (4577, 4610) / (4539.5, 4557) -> 1.2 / 7.98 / 9.01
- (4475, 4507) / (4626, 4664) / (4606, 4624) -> -3.1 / 8.11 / 8.9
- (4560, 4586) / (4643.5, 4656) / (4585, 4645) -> -2.1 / 9.56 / 8.43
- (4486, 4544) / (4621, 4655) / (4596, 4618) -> -3.4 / 7.99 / 8.76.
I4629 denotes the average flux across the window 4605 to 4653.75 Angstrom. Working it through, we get 9.22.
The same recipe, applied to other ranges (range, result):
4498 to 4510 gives 8.39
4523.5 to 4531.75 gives 8.18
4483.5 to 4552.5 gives 8.05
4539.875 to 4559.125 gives 8.03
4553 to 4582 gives 9.38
